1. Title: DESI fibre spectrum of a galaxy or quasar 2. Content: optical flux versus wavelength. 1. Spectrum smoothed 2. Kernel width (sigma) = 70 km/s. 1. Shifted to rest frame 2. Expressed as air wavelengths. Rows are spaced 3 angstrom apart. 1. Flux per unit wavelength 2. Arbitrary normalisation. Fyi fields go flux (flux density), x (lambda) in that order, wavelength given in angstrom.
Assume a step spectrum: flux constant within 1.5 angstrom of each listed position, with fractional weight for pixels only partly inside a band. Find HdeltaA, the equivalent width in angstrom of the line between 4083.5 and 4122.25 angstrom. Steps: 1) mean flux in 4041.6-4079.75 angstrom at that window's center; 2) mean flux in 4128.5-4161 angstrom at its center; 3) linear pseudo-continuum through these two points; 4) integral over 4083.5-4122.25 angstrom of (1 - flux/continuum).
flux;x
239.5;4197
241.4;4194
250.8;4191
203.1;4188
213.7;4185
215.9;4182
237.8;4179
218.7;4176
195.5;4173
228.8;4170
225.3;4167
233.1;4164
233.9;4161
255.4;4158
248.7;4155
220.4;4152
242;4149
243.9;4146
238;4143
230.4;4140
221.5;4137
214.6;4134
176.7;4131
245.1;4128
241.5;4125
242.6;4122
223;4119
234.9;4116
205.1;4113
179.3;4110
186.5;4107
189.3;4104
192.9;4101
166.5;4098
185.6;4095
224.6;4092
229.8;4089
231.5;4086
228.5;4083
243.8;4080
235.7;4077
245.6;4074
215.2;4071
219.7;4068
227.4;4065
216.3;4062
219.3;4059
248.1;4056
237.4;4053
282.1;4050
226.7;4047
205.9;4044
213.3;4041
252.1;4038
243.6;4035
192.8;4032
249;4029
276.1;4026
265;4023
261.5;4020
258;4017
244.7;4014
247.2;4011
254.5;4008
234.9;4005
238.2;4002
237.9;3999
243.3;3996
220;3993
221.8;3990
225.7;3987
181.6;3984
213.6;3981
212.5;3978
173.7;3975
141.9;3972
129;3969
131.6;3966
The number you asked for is 4.1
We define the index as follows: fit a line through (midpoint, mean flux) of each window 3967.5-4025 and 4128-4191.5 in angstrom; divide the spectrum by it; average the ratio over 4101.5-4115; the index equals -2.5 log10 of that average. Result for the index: 0.17 mag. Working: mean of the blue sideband 222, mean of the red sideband 226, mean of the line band 192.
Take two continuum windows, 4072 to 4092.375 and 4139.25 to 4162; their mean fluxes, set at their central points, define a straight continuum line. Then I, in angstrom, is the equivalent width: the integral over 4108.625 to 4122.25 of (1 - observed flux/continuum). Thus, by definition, 1.26 angstrom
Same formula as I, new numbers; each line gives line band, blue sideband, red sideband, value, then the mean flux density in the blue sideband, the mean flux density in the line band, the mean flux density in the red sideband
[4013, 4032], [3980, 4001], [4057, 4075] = -2.7 angstrom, 221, 254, 224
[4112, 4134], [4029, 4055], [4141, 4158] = 1.3 angstrom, 233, 224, 240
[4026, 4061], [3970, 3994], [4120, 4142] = -4.5 angstrom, 197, 235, 225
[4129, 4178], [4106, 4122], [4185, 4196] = -1.5 angstrom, 210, 227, 230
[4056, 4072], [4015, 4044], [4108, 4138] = 0.8 angstrom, 244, 222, 218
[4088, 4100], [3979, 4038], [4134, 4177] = 1.7 angstrom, 238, 200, 231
